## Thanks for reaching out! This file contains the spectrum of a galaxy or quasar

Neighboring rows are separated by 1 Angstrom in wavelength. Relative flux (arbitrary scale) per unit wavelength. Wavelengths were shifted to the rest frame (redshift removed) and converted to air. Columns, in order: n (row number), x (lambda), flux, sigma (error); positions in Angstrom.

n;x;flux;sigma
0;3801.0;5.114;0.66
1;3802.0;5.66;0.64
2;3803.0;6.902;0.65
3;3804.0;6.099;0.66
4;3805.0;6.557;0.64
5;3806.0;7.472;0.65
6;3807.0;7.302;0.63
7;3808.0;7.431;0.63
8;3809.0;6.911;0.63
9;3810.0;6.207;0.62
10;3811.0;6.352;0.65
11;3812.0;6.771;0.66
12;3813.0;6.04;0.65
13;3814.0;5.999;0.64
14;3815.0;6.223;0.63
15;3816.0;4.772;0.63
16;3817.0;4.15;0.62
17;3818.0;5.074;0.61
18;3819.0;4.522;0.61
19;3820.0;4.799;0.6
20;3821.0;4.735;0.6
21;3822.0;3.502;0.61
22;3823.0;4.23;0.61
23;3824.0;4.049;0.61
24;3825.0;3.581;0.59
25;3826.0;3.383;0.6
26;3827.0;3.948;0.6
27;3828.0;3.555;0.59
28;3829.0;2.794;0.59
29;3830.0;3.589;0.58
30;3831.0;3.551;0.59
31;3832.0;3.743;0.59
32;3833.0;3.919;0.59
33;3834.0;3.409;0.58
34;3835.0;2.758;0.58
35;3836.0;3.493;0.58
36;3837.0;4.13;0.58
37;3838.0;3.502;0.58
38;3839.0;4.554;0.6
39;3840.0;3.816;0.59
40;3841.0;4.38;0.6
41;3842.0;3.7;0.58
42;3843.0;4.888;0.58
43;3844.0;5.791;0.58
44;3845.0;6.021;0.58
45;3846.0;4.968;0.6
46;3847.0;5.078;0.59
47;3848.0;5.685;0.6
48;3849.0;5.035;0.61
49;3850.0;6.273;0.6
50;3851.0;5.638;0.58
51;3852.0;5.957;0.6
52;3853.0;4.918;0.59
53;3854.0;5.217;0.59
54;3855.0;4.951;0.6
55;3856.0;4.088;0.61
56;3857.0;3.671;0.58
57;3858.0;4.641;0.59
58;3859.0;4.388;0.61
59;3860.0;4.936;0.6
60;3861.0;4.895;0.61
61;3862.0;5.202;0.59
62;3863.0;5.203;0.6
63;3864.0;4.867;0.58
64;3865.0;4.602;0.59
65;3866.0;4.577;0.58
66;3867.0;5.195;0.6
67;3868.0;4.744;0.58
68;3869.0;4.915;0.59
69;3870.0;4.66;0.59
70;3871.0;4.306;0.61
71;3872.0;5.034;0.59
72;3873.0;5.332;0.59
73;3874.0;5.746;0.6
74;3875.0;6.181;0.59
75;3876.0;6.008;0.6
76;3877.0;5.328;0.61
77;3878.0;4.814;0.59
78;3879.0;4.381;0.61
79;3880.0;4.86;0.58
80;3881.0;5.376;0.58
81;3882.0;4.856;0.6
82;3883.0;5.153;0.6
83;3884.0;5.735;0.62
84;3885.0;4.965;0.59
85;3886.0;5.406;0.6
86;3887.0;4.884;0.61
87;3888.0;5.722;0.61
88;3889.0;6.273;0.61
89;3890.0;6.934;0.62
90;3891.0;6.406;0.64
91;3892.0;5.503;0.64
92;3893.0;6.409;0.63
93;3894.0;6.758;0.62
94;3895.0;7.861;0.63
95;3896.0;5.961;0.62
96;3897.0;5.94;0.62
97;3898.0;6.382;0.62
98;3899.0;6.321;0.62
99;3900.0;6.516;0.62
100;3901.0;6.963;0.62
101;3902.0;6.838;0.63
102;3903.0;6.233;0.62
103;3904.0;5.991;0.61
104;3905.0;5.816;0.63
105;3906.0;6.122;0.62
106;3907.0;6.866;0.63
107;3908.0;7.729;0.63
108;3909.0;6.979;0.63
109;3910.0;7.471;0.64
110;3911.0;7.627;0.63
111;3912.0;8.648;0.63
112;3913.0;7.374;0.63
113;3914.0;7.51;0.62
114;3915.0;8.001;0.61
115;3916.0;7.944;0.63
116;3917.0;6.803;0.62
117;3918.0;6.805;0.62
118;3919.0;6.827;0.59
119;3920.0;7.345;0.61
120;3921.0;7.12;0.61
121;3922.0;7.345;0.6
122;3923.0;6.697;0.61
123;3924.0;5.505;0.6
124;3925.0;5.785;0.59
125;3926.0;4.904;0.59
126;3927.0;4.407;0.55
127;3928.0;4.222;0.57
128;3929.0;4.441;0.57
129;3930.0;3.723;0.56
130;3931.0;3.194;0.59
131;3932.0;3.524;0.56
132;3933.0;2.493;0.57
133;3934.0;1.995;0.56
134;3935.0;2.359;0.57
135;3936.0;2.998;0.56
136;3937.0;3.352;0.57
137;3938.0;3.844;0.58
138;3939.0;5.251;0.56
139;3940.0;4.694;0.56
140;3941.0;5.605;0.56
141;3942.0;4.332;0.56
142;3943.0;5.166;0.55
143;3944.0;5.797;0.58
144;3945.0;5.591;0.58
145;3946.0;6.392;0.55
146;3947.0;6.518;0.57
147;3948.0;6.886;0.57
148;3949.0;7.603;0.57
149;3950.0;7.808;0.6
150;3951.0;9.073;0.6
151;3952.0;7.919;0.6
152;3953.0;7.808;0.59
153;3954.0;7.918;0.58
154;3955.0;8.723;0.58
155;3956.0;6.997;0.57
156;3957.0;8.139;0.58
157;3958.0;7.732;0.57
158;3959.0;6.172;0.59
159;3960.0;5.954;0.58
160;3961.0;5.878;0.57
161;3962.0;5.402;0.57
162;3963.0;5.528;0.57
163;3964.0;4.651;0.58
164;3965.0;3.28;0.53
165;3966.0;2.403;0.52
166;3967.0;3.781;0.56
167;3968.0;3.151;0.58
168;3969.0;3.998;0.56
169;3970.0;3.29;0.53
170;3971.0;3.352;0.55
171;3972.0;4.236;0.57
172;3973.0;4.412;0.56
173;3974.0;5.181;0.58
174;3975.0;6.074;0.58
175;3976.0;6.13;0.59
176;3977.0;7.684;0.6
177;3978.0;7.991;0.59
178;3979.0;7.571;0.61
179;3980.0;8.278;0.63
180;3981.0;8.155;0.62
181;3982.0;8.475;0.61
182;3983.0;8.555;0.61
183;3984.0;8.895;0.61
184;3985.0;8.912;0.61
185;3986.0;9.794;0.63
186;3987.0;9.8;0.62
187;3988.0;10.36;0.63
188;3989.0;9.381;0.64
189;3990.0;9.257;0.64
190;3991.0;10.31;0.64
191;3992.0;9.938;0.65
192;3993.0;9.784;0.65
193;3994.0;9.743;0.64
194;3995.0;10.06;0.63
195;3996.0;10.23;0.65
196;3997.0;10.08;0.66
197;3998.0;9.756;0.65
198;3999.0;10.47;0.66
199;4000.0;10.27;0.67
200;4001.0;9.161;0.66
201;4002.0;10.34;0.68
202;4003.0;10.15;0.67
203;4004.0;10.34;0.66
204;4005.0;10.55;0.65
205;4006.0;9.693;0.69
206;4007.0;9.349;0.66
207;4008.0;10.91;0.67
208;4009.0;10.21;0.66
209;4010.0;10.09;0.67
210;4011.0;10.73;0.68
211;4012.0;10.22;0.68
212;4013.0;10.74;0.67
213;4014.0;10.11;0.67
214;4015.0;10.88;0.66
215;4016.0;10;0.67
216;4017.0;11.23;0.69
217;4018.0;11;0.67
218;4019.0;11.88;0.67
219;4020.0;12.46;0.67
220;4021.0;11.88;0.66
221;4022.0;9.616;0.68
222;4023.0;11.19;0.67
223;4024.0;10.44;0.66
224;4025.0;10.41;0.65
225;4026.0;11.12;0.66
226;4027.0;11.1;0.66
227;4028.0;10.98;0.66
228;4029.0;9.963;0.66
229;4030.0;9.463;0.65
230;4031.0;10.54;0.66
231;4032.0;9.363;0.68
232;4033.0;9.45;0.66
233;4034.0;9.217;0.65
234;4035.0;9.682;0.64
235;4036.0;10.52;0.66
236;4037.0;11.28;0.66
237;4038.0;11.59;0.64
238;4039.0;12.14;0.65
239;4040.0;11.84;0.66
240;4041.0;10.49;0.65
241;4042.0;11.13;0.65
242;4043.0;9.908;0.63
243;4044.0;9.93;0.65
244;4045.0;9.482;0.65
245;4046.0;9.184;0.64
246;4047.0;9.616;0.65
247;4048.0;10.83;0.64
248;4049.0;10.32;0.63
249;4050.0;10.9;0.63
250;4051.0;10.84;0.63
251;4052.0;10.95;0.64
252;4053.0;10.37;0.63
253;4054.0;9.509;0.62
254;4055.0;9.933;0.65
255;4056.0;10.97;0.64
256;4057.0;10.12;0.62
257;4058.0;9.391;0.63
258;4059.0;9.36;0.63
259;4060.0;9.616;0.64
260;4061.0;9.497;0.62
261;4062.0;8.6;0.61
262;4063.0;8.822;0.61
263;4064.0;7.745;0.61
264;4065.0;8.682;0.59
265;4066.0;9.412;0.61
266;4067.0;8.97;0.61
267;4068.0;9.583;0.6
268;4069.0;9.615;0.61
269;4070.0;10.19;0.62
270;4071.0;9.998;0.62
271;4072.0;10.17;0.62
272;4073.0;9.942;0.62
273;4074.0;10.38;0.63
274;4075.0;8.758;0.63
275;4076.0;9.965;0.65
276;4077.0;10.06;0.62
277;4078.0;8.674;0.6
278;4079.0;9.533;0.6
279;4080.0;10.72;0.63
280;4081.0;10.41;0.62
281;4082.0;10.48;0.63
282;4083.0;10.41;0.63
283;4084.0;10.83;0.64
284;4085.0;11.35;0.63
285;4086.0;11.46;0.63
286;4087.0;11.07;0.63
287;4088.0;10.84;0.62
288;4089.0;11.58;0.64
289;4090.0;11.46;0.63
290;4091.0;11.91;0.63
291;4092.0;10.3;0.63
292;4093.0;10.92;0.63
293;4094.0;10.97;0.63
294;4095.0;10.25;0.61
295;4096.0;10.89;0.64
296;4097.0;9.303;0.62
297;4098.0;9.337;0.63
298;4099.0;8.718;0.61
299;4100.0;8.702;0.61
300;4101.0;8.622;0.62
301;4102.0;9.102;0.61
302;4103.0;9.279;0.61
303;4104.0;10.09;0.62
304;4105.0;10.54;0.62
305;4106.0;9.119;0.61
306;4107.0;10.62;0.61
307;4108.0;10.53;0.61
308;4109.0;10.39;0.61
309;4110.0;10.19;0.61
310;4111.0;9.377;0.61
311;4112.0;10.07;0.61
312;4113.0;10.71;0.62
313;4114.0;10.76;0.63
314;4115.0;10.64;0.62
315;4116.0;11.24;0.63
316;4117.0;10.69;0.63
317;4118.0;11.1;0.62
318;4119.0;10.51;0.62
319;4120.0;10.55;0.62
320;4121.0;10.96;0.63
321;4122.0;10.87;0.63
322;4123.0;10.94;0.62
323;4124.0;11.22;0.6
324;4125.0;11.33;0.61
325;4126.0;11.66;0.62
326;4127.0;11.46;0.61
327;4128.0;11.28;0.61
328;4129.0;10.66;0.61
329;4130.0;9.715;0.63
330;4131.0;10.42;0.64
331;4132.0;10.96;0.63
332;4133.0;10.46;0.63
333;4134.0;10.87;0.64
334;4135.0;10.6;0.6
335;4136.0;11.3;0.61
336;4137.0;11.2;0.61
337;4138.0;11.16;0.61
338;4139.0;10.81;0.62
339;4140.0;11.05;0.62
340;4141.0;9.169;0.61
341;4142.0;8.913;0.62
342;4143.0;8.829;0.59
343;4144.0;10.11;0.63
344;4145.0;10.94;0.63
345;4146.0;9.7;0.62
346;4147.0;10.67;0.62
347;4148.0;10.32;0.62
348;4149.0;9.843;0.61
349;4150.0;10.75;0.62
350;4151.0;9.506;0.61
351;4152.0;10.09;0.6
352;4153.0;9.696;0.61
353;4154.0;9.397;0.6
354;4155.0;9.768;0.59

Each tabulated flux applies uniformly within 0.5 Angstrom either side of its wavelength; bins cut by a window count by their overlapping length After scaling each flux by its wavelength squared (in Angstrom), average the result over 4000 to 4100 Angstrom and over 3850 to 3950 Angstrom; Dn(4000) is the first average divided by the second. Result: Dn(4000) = 1.98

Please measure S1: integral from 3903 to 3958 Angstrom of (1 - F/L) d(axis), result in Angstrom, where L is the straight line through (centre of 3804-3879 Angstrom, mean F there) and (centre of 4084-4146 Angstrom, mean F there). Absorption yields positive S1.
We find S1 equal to 5.0 Angstrom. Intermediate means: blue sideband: 4.91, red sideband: 10.5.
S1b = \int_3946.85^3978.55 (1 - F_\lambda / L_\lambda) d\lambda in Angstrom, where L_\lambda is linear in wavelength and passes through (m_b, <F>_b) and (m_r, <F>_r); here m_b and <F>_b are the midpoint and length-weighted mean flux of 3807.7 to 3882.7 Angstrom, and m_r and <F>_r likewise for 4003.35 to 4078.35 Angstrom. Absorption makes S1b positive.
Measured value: 7.9 Angstrom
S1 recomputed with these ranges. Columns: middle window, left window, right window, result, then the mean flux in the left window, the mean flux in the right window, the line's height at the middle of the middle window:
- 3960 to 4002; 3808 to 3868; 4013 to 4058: 7.4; 4.72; 10.5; 8.93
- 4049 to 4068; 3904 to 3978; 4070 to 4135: -1.1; 5.77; 10.4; 9.15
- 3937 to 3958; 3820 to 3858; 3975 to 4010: 3.7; 4.35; 9.39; 7.91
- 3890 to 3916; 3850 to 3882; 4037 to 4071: -3.6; 5.01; 10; 5.99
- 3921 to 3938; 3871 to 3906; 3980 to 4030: 7.1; 5.83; 10.2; 7.35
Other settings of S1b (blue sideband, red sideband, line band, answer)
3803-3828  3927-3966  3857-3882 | 2.1 Angstrom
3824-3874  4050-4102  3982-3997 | -3.2 Angstrom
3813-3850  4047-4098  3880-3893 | 0.2 Angstrom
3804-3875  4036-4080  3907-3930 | 0.2 Angstrom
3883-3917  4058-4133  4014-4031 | -3.8 Angstrom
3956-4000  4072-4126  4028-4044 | -3.1 Angstrom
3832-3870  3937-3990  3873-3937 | -3.8 Angstrom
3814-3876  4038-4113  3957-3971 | 5.0 Angstrom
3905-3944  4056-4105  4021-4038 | -3.7 Angstrom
